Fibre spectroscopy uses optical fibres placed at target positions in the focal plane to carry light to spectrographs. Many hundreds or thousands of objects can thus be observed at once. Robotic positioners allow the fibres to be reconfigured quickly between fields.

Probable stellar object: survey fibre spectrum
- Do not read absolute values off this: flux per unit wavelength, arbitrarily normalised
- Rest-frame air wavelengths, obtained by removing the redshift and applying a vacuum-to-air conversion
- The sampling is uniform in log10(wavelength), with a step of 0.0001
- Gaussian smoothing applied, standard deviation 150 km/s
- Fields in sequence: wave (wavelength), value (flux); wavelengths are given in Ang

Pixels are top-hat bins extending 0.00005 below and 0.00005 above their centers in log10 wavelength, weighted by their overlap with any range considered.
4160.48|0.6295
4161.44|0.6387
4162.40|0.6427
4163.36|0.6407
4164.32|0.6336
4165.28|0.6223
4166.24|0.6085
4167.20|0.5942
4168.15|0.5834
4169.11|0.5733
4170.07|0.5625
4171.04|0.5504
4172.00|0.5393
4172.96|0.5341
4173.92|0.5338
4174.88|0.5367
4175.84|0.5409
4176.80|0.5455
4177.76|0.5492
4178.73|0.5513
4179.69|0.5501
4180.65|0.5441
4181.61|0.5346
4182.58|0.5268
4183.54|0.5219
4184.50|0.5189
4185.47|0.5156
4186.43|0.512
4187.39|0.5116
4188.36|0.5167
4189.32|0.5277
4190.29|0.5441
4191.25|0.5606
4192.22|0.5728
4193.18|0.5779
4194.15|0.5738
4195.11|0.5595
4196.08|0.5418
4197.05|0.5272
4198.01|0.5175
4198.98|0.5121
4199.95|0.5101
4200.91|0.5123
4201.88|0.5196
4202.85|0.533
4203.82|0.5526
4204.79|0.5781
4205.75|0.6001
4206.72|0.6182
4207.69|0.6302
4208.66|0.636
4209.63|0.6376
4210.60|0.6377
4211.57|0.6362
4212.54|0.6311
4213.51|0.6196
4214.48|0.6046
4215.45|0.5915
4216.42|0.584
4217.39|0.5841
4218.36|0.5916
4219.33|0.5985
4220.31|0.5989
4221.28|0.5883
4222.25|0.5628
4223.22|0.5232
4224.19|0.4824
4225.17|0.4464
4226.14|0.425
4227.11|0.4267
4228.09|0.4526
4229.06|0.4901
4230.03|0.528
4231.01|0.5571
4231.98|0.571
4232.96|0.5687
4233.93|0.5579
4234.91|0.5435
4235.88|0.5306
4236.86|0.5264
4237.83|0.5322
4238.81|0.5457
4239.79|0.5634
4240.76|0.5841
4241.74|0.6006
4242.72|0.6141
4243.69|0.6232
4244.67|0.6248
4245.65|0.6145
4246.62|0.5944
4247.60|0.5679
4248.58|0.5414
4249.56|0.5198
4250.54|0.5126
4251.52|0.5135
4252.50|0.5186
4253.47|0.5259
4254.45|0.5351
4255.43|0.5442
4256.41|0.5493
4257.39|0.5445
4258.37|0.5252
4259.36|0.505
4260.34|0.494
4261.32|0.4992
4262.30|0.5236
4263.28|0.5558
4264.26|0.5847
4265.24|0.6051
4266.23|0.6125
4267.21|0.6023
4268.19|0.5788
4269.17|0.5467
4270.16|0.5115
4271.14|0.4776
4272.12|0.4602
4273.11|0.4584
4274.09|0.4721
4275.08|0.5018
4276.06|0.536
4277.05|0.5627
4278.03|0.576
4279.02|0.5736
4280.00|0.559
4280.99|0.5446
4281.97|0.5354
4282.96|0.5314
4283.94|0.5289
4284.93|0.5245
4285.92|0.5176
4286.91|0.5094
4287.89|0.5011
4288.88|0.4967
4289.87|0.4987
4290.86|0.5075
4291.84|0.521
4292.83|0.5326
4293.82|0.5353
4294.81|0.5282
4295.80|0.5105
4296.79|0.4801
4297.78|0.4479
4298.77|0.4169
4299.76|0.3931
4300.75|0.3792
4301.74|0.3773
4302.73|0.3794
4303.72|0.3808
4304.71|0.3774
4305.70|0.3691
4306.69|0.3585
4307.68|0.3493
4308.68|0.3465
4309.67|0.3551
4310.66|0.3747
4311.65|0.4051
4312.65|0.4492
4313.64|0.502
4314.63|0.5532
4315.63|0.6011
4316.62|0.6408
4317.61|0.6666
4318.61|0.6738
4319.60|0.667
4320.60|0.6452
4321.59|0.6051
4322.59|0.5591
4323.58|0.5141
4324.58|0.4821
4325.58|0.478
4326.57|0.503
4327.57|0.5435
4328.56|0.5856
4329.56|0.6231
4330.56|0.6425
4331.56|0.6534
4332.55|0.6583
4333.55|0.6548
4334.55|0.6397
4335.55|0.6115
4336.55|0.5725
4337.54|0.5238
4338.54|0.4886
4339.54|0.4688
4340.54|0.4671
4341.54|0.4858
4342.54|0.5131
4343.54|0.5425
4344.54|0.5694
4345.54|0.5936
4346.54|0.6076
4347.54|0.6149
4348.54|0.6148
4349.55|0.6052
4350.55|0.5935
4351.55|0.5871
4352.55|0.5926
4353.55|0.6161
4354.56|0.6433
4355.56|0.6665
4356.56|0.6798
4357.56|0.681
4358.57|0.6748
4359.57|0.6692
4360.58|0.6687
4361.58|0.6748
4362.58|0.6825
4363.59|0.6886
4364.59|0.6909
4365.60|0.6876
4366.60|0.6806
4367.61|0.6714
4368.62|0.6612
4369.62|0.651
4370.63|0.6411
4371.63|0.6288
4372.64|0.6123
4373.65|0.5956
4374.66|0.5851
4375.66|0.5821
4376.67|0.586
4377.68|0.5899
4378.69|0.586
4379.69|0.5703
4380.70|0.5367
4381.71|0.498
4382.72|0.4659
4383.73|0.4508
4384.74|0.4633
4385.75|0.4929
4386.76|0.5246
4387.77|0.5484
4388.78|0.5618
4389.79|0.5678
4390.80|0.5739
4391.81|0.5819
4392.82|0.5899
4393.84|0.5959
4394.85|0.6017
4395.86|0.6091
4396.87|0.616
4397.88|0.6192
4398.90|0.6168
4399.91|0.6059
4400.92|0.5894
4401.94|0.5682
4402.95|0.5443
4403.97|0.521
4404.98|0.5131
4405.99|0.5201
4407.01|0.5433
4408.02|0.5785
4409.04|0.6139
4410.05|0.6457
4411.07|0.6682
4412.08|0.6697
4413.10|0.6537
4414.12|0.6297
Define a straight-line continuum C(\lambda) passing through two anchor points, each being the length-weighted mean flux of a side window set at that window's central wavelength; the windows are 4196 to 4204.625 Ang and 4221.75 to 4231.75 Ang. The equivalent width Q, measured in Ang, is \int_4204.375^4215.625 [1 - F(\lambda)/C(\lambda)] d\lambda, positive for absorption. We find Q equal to -2.3 Ang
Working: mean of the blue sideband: 0.526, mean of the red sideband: 0.492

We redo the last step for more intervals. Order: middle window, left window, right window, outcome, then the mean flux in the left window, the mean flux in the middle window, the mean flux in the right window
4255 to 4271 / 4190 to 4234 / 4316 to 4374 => 0.8 Ang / 0.558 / 0.547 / 0.61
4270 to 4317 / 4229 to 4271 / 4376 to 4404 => 6.6 Ang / 0.553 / 0.477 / 0.561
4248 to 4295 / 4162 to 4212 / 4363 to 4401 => 3.6 Ang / 0.562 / 0.53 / 0.59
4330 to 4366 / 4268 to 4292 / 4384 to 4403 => -3.9 Ang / 0.521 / 0.612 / 0.571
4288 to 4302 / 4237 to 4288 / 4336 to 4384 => 2.2 Ang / 0.544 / 0.475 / 0.6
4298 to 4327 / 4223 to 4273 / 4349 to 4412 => 4.7 Ang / 0.538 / 0.476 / 0.6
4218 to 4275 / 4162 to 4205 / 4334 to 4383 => 3.0 Ang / 0.551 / 0.54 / 0.604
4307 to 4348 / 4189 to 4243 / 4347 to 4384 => 4.0 Ang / 0.558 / 0.546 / 0.621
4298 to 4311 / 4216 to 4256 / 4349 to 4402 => 4.5 Ang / 0.547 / 0.375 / 0.604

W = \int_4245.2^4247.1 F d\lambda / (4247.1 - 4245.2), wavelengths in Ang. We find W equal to 0.607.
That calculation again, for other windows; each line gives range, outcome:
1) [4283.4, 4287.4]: 0.52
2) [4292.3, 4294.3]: 0.533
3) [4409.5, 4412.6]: 0.661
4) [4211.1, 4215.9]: 0.617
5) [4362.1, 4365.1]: 0.686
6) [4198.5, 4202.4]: 0.514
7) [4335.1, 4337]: 0.592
